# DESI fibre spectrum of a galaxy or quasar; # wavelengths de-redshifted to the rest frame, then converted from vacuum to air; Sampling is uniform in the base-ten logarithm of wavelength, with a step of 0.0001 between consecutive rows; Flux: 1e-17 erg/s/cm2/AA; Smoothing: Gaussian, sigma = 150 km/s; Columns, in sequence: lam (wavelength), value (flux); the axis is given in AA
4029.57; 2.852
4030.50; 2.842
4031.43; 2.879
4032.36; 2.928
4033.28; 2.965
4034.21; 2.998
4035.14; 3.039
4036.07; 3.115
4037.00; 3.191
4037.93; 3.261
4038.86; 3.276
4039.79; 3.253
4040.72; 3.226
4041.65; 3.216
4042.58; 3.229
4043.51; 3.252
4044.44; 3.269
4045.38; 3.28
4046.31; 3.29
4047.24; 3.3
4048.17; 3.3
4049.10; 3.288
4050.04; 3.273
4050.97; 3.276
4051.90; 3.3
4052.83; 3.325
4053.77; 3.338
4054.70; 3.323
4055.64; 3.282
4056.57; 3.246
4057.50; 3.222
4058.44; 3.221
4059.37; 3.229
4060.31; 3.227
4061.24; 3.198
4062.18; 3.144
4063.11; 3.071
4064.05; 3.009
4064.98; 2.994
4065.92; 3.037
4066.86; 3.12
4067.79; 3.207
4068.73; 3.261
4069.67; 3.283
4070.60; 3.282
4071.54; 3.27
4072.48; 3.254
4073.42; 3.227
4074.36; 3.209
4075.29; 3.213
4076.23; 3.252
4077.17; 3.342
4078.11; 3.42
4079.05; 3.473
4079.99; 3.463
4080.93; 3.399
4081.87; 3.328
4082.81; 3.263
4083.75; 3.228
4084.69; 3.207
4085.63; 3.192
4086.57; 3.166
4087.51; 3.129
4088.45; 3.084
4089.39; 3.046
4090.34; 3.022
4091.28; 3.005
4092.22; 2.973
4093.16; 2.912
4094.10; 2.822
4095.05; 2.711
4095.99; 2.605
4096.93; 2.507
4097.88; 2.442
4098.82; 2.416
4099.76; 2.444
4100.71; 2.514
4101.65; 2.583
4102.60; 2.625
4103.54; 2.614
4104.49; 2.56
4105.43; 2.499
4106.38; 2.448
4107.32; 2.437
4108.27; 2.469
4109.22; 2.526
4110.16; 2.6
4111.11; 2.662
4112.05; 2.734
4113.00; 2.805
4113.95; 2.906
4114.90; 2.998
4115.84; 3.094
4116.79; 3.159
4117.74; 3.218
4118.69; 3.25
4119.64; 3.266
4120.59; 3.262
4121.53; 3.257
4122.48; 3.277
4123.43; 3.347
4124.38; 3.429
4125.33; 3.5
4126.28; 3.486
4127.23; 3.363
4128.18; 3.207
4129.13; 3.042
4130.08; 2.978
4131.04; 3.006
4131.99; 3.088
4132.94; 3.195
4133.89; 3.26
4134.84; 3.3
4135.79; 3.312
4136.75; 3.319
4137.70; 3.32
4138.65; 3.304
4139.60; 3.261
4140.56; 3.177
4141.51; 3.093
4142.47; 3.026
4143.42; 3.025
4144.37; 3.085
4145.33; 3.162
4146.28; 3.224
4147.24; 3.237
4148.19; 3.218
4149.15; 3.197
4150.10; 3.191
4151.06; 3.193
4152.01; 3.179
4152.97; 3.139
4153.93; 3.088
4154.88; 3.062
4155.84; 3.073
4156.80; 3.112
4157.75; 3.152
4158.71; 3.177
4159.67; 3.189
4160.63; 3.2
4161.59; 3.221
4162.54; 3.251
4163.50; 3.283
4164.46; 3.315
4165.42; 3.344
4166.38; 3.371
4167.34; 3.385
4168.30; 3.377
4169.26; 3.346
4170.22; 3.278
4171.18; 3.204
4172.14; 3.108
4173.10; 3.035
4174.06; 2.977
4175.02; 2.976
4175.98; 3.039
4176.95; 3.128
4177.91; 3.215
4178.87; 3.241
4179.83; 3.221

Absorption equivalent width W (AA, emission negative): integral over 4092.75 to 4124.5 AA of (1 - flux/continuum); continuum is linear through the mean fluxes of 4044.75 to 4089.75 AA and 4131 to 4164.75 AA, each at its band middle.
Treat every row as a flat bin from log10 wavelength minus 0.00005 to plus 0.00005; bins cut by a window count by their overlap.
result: 4.1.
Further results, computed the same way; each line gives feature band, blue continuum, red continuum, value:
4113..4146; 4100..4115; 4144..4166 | -3.7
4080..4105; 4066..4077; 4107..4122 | 1.6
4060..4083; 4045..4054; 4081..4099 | -0.9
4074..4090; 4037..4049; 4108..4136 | -0.4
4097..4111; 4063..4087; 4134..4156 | 3.0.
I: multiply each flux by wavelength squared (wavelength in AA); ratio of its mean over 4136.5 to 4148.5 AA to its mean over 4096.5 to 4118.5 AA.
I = 1.2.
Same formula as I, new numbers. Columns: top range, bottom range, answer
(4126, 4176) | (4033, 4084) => 1.03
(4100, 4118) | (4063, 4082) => 0.85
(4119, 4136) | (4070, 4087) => 1.01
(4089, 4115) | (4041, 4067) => 0.85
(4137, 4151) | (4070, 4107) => 1.10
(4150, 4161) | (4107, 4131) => 1.05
